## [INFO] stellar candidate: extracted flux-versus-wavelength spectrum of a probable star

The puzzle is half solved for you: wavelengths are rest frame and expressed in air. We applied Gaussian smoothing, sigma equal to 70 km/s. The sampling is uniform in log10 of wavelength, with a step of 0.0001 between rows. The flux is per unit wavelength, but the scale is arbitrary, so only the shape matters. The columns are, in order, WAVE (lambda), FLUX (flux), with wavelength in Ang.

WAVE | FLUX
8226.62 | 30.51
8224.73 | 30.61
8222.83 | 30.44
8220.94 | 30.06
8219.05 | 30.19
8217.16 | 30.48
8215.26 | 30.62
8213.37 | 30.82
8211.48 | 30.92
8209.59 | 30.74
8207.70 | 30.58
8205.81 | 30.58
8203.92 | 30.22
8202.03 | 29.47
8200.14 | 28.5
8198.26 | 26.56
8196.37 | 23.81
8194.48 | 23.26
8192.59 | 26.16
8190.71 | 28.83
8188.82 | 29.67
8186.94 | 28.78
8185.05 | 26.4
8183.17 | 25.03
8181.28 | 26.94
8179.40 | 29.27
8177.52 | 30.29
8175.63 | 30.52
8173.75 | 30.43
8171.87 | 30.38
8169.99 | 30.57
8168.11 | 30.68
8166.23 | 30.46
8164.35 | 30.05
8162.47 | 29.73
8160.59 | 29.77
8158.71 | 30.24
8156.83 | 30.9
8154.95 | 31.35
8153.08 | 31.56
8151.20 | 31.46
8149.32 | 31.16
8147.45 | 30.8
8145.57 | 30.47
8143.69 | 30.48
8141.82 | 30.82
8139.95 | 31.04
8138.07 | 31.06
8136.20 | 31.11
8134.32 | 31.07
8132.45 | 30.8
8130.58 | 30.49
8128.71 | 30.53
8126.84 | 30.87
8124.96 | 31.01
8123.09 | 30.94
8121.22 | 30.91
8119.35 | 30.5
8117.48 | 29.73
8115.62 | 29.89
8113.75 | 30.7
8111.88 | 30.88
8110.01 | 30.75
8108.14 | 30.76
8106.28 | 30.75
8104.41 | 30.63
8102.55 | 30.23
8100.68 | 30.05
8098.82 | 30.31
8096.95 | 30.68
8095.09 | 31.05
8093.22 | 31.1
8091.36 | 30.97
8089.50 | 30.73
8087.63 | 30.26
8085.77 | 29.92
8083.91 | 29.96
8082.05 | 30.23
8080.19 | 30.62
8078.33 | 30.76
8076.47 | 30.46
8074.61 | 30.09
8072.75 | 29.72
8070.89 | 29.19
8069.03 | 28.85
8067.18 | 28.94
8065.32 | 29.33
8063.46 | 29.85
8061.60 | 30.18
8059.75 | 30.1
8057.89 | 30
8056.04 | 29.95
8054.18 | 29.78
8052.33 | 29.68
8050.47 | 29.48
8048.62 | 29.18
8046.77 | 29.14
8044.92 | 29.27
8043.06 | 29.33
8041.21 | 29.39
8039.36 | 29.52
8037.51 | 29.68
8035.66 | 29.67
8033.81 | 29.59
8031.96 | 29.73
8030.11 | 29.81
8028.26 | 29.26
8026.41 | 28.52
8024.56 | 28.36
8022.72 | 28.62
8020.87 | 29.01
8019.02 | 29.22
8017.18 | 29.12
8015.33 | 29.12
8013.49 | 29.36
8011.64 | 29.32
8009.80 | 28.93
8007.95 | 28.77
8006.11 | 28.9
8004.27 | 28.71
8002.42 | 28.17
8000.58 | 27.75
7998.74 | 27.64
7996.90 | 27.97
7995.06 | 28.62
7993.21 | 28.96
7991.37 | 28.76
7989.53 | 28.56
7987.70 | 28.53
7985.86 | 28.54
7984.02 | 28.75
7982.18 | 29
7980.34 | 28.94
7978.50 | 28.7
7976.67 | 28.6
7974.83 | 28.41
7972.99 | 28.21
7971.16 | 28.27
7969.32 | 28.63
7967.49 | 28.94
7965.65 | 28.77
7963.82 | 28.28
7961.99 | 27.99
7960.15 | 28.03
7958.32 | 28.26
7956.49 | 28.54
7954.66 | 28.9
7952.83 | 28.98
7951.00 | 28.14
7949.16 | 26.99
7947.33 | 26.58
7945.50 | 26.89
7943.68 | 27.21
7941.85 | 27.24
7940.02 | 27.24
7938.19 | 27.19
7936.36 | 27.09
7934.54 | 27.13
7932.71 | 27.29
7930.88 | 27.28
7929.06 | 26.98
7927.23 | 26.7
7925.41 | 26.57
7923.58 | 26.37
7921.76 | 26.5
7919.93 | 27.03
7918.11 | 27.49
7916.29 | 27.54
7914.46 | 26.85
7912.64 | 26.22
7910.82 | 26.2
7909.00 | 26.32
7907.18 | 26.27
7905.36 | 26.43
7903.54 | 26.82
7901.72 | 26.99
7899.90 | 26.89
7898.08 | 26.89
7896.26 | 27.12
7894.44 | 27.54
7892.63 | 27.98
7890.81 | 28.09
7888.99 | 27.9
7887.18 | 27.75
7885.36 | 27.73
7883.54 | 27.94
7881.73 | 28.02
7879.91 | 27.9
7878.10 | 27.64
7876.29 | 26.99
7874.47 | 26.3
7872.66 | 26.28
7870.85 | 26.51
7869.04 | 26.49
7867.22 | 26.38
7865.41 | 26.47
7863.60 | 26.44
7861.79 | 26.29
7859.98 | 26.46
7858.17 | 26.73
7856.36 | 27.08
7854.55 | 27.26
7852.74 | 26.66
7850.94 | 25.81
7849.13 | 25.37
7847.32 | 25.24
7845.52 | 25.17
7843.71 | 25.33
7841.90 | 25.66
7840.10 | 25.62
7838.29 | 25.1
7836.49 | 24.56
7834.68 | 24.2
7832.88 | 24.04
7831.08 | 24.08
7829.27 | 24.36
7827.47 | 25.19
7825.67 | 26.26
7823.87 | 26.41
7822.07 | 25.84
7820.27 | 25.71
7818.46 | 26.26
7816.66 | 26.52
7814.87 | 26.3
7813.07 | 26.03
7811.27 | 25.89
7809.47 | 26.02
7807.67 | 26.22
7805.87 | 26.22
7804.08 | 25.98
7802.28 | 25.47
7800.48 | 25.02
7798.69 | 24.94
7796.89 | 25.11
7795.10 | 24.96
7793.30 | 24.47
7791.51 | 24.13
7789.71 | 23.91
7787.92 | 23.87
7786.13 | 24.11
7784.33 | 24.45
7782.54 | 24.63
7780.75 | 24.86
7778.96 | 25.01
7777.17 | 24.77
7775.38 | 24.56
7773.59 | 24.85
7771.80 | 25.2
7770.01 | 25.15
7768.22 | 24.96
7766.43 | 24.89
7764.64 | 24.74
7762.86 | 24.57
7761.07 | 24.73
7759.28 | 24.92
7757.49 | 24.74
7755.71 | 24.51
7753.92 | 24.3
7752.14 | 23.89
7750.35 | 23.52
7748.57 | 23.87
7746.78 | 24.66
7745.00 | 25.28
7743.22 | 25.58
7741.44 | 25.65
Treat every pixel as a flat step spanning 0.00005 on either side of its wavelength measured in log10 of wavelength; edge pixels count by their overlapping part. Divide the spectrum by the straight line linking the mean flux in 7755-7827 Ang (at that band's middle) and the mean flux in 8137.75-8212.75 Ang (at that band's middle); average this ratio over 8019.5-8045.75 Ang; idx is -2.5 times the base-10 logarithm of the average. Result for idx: -0.05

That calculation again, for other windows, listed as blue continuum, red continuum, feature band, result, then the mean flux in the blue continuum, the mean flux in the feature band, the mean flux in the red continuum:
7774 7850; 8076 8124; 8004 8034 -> 0.00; 25.2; 29.1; 30.5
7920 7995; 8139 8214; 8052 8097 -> -0.05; 27.9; 30.1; 29.5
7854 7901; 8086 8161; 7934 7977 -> 0.01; 27.1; 27.9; 30.7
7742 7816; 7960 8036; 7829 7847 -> 0.05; 24.9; 24.8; 28.7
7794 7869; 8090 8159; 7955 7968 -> -0.02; 25.7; 28.4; 30.8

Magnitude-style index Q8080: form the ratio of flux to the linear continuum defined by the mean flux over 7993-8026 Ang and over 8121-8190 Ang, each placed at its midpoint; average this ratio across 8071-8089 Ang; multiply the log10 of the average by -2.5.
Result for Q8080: -0.03 mag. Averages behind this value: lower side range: 28.7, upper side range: 30.2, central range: 30.2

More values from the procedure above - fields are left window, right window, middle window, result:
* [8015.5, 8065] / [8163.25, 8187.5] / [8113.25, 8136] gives -0.05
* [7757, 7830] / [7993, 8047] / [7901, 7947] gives 0.02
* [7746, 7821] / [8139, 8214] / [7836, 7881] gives -0.02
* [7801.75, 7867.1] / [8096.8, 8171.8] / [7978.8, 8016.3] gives -0.01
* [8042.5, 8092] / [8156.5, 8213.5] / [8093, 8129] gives -0.04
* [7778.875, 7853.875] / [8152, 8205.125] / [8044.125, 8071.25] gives -0.07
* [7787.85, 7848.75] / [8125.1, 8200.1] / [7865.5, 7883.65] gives -0.04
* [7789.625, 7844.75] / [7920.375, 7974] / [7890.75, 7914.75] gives 0.00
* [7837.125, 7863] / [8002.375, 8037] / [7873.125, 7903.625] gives -0.03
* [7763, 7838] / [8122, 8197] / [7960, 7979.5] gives -0.04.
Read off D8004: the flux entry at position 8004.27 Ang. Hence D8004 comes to 28.71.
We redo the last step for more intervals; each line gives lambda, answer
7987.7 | 28.53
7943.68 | 27.21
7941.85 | 27.24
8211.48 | 30.92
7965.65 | 28.77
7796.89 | 25.11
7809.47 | 26.02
